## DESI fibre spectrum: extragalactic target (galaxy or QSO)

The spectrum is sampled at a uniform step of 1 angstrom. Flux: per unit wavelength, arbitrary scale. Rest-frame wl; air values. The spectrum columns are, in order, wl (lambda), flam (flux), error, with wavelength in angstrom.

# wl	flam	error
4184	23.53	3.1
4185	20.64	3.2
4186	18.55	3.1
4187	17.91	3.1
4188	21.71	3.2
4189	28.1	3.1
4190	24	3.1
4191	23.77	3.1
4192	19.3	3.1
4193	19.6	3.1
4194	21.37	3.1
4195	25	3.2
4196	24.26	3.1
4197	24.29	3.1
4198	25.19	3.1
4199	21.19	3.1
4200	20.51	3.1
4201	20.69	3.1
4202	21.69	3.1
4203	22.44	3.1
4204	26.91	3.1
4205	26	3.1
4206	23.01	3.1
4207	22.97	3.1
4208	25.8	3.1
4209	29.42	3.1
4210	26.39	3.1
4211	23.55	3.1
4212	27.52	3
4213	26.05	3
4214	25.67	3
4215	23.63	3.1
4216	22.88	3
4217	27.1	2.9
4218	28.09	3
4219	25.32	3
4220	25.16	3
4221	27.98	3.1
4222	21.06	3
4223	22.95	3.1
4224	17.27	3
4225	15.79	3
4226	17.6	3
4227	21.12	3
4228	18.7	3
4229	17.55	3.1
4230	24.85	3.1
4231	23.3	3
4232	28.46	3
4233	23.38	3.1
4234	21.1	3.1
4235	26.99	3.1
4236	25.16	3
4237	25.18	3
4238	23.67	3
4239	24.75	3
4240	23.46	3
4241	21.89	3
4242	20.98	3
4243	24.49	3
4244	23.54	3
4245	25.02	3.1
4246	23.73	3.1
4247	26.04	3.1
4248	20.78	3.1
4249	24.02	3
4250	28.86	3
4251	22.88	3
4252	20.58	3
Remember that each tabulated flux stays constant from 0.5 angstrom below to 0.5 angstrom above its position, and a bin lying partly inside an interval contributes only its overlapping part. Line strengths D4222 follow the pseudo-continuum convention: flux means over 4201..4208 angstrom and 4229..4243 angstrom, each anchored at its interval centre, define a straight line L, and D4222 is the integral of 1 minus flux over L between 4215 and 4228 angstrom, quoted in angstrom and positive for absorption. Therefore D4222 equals 0.68 angstrom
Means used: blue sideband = 23.8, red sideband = 23.9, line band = 22.6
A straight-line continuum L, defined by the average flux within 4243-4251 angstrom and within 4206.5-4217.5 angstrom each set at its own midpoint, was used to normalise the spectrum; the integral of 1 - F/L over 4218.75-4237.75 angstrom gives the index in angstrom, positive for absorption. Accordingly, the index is 1.9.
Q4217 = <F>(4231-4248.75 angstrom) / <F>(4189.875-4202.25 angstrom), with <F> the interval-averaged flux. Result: 1.08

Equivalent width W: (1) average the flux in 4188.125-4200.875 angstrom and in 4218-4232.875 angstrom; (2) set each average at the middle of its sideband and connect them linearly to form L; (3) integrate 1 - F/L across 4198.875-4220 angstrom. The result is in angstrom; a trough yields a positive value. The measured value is -2.0 angstrom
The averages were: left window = 22.9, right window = 22.2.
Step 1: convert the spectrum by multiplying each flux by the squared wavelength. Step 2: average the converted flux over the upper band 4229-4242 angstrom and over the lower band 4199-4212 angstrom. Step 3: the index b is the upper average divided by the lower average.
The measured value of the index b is 1.0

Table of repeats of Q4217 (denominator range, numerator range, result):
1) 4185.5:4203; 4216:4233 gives 1.02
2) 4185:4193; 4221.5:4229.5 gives 0.88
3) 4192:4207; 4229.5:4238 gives 1.08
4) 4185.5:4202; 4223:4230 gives 0.85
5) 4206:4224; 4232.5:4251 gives 0.96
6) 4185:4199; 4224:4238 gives 0.99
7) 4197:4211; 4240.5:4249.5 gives 0.97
